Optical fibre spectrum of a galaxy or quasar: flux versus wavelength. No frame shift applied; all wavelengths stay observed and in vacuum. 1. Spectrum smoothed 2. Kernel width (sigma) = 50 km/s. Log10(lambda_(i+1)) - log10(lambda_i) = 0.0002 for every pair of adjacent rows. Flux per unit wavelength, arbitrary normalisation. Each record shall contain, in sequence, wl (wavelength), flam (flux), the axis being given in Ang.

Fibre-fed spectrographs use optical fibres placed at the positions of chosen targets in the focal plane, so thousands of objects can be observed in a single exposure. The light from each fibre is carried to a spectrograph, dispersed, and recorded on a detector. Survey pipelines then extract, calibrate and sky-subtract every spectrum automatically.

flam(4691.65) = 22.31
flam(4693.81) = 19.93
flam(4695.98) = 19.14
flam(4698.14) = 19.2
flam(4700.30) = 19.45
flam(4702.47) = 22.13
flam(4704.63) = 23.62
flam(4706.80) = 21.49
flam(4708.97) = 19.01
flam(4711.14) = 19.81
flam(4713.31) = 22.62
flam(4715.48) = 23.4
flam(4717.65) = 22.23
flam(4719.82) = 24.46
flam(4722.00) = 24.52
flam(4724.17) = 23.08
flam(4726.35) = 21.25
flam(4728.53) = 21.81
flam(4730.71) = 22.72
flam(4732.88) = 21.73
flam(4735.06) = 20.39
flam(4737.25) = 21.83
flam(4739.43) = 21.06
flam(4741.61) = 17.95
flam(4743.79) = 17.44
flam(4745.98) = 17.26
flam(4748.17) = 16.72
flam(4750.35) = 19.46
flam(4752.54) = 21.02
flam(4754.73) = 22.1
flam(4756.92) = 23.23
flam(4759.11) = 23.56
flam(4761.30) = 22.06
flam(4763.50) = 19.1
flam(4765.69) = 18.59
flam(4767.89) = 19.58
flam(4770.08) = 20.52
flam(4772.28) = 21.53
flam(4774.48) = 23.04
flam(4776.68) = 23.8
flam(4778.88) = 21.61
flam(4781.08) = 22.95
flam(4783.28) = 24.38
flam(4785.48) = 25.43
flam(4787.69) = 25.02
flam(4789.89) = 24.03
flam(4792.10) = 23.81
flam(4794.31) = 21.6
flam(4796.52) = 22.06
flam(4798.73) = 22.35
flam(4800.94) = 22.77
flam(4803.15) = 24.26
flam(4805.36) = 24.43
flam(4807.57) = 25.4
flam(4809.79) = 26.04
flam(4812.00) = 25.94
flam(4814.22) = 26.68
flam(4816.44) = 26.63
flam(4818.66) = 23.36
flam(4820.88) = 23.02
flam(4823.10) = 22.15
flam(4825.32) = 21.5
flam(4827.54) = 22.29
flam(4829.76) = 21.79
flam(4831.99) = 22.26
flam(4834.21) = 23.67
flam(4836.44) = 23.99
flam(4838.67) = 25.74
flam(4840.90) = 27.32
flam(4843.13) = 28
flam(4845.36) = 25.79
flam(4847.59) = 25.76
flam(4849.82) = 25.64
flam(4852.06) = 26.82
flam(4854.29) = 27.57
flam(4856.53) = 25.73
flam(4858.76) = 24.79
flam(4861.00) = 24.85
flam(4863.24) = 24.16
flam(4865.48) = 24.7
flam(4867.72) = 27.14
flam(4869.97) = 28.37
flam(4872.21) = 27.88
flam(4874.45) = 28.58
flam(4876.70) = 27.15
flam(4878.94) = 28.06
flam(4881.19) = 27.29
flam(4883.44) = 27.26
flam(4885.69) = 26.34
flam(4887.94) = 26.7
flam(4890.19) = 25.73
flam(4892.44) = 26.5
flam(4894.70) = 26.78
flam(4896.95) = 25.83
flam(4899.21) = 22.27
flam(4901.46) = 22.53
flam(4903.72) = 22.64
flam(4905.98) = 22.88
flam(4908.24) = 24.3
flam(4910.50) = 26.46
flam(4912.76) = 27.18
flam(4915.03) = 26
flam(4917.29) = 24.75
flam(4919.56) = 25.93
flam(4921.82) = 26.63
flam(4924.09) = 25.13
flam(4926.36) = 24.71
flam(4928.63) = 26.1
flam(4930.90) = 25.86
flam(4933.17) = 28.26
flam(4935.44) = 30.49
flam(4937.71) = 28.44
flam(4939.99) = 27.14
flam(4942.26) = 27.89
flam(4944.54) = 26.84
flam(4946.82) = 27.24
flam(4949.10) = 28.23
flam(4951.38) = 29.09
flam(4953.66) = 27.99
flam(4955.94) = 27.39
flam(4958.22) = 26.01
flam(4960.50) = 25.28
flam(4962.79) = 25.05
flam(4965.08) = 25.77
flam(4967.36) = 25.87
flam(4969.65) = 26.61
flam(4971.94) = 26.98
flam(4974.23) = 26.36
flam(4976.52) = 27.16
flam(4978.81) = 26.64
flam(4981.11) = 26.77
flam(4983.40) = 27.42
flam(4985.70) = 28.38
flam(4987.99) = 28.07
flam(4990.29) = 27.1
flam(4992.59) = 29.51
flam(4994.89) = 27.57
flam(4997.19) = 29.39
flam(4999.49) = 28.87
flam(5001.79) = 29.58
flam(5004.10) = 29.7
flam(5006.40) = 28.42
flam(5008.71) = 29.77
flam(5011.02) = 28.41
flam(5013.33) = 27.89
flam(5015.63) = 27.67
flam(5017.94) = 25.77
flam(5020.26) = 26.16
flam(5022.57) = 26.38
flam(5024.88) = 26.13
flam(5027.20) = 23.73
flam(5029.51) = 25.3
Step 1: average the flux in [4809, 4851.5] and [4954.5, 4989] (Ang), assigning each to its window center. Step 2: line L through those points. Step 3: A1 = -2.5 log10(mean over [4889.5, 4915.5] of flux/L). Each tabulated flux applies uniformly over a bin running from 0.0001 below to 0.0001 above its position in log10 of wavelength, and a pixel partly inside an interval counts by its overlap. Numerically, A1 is 0.034 mag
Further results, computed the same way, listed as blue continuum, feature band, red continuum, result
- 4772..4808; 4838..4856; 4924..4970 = -0.078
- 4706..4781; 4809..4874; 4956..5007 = -0.064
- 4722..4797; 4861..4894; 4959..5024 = -0.094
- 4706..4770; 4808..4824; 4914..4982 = -0.079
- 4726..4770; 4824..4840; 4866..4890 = 0.082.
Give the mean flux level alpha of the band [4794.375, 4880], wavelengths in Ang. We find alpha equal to 25.1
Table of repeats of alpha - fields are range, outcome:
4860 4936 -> 26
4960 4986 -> 26.5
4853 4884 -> 26.7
